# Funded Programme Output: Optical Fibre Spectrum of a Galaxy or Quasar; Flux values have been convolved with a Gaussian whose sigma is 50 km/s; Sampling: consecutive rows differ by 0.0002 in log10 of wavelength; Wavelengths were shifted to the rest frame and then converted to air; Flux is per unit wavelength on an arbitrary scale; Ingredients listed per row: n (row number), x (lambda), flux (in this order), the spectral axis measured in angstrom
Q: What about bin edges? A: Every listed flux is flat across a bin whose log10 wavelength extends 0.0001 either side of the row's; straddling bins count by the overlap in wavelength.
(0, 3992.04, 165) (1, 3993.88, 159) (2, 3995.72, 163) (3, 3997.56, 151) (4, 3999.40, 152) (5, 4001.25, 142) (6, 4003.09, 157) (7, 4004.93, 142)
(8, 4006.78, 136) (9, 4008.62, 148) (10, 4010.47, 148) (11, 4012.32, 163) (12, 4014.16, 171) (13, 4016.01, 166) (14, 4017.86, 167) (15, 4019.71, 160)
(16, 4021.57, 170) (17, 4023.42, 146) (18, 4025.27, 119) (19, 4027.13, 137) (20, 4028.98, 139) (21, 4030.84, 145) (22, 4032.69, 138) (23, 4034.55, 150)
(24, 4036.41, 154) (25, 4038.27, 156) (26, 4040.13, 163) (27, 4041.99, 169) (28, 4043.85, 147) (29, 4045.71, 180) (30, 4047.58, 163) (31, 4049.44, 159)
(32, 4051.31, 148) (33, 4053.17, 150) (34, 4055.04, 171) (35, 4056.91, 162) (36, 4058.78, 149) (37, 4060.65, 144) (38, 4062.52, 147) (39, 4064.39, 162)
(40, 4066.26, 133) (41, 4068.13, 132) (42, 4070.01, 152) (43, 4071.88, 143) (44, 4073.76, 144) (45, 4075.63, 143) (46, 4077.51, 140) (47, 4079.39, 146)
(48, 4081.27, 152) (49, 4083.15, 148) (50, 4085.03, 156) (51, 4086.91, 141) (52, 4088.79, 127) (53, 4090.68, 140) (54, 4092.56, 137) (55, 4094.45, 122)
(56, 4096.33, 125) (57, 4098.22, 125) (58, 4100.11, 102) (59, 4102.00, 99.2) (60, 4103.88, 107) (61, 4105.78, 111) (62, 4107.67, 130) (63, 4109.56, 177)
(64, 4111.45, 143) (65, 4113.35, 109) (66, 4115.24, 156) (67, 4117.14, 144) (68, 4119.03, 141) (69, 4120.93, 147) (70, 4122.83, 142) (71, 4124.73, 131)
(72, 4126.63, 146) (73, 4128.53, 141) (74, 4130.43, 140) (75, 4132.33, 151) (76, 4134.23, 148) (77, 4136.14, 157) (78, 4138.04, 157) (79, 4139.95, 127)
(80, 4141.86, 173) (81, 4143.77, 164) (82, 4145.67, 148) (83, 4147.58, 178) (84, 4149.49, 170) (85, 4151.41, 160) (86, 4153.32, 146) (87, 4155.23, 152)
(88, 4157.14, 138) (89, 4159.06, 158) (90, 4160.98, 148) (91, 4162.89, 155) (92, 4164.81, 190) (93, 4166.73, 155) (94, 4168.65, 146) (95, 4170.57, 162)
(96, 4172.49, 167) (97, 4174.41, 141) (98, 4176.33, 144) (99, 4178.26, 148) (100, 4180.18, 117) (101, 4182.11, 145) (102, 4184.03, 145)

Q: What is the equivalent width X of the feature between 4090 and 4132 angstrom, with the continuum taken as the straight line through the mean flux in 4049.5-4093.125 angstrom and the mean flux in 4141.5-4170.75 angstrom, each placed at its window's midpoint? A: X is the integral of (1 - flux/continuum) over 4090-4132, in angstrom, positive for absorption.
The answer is 5.4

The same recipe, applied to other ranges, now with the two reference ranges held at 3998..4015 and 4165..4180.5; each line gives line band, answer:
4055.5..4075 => 0.5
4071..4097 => 1.8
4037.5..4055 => -1.1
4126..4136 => 0.3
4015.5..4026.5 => -0.2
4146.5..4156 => -0.6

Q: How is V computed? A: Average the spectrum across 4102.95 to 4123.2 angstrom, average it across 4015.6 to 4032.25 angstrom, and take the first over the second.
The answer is 0.92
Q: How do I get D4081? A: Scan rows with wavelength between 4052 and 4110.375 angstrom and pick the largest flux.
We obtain 177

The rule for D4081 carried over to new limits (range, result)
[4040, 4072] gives 180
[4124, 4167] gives 190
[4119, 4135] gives 151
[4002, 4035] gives 171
